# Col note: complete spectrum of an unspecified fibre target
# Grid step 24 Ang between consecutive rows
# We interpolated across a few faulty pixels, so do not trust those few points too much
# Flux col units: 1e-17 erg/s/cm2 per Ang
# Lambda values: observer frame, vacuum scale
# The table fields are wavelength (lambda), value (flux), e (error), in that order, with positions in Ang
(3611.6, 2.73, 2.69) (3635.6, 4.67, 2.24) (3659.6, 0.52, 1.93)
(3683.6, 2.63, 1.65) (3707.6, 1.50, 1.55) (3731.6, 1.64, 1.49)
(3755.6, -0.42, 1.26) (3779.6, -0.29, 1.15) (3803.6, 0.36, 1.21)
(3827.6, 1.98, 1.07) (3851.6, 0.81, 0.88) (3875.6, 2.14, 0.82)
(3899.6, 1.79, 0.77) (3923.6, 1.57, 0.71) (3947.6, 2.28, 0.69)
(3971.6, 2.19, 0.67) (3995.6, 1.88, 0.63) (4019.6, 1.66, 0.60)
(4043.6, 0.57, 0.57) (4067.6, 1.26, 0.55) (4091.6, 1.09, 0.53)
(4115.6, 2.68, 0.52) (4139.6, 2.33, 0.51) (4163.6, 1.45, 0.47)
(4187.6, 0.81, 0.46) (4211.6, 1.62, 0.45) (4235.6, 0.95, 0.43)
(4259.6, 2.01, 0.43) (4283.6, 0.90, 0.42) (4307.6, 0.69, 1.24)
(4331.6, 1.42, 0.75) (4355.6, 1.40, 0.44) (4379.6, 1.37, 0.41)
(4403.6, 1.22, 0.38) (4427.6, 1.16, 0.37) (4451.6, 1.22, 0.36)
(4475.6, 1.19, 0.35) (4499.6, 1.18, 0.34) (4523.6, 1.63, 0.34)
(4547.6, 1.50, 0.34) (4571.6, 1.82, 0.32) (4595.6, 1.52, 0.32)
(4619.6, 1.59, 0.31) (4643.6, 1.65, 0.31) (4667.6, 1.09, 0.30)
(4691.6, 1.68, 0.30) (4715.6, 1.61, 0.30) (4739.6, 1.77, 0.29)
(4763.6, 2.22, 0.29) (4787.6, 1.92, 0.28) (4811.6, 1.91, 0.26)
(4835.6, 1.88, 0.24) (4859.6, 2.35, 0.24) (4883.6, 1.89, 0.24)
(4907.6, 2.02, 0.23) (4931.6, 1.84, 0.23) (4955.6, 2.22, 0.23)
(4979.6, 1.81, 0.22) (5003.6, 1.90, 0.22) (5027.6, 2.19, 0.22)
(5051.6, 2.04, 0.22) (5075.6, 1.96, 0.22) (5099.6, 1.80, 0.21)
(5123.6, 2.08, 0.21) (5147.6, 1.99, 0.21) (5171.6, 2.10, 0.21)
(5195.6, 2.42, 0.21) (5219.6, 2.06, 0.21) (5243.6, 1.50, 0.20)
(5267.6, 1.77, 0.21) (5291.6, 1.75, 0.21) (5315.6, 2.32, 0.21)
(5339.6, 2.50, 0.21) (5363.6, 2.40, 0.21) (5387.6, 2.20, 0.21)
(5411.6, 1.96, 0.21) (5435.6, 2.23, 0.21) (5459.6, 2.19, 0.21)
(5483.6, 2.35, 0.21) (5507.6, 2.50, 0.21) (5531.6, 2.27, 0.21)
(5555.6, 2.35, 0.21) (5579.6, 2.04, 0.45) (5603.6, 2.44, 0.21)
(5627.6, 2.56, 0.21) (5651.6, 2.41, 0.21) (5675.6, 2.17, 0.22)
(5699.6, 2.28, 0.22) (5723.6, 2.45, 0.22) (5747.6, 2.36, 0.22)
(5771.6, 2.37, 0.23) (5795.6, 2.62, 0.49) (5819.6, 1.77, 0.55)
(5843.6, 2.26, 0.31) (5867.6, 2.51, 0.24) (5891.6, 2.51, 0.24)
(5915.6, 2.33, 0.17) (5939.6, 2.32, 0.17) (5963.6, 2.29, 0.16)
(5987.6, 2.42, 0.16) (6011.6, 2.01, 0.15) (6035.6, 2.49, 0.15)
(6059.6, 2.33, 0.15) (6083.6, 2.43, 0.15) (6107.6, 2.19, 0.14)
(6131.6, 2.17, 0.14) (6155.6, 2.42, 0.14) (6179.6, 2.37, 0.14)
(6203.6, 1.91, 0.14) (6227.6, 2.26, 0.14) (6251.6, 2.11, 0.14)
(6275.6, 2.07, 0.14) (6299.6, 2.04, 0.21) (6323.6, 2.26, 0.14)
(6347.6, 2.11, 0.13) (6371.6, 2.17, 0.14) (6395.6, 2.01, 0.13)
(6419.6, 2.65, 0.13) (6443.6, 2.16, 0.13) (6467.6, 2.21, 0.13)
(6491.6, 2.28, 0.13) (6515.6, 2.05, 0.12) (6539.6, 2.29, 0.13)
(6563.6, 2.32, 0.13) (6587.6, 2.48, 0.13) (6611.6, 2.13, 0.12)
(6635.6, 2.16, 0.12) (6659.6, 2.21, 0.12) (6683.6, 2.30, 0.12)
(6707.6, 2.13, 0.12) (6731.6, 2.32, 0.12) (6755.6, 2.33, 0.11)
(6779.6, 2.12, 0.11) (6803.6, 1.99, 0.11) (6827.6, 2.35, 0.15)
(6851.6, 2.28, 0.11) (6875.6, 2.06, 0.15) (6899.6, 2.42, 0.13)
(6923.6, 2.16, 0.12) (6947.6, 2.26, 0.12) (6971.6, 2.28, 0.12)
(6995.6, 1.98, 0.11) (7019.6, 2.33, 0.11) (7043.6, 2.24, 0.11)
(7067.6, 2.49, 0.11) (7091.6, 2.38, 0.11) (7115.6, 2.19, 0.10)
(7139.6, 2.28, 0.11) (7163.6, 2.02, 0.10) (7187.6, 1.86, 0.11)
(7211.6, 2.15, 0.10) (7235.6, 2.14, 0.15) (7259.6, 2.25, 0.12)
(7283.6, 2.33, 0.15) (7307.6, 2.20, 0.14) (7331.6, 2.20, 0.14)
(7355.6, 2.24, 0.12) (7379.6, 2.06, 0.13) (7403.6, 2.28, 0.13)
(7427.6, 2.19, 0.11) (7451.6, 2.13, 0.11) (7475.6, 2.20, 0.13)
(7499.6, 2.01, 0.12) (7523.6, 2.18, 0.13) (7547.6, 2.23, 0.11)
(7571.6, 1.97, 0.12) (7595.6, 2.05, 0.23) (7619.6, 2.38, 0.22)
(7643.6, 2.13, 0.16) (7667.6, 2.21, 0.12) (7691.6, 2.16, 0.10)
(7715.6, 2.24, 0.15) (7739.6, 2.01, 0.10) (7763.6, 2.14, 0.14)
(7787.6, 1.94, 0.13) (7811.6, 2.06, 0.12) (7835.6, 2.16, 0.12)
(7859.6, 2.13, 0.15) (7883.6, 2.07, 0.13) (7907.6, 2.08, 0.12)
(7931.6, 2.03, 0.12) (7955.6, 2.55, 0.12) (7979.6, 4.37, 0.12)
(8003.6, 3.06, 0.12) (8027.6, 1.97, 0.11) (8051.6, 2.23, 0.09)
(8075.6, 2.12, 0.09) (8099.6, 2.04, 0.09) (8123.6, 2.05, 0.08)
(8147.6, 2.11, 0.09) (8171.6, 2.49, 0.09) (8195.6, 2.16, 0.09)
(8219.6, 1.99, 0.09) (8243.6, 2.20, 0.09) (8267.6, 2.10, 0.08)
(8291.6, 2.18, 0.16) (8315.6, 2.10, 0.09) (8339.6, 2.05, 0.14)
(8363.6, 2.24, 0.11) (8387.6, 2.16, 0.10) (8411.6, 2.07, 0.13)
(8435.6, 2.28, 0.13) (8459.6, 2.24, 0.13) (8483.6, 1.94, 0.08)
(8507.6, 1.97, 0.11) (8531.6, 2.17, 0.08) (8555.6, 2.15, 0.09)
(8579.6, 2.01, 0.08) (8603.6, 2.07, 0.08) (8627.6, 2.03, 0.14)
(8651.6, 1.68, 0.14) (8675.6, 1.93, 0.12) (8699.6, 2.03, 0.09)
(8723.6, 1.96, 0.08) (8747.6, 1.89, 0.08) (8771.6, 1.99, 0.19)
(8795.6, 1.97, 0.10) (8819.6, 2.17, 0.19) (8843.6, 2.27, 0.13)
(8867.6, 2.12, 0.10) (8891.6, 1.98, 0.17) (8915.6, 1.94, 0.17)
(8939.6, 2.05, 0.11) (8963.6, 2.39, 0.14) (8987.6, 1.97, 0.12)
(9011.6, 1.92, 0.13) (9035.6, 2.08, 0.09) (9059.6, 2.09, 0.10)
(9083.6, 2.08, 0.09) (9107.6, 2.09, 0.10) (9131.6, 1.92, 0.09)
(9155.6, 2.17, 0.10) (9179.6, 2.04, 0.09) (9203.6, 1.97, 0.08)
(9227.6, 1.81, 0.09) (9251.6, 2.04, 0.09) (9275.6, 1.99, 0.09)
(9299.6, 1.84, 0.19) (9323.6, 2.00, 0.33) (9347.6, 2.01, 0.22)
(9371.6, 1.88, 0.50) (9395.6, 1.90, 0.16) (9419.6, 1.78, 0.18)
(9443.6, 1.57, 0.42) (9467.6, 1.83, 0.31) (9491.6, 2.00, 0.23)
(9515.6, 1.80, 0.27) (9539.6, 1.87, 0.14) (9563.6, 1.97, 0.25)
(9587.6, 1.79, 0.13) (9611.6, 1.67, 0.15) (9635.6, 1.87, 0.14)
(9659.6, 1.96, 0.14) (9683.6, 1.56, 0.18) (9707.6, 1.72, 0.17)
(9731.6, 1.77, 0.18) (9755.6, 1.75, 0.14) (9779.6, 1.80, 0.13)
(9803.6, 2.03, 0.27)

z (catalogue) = 0.216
